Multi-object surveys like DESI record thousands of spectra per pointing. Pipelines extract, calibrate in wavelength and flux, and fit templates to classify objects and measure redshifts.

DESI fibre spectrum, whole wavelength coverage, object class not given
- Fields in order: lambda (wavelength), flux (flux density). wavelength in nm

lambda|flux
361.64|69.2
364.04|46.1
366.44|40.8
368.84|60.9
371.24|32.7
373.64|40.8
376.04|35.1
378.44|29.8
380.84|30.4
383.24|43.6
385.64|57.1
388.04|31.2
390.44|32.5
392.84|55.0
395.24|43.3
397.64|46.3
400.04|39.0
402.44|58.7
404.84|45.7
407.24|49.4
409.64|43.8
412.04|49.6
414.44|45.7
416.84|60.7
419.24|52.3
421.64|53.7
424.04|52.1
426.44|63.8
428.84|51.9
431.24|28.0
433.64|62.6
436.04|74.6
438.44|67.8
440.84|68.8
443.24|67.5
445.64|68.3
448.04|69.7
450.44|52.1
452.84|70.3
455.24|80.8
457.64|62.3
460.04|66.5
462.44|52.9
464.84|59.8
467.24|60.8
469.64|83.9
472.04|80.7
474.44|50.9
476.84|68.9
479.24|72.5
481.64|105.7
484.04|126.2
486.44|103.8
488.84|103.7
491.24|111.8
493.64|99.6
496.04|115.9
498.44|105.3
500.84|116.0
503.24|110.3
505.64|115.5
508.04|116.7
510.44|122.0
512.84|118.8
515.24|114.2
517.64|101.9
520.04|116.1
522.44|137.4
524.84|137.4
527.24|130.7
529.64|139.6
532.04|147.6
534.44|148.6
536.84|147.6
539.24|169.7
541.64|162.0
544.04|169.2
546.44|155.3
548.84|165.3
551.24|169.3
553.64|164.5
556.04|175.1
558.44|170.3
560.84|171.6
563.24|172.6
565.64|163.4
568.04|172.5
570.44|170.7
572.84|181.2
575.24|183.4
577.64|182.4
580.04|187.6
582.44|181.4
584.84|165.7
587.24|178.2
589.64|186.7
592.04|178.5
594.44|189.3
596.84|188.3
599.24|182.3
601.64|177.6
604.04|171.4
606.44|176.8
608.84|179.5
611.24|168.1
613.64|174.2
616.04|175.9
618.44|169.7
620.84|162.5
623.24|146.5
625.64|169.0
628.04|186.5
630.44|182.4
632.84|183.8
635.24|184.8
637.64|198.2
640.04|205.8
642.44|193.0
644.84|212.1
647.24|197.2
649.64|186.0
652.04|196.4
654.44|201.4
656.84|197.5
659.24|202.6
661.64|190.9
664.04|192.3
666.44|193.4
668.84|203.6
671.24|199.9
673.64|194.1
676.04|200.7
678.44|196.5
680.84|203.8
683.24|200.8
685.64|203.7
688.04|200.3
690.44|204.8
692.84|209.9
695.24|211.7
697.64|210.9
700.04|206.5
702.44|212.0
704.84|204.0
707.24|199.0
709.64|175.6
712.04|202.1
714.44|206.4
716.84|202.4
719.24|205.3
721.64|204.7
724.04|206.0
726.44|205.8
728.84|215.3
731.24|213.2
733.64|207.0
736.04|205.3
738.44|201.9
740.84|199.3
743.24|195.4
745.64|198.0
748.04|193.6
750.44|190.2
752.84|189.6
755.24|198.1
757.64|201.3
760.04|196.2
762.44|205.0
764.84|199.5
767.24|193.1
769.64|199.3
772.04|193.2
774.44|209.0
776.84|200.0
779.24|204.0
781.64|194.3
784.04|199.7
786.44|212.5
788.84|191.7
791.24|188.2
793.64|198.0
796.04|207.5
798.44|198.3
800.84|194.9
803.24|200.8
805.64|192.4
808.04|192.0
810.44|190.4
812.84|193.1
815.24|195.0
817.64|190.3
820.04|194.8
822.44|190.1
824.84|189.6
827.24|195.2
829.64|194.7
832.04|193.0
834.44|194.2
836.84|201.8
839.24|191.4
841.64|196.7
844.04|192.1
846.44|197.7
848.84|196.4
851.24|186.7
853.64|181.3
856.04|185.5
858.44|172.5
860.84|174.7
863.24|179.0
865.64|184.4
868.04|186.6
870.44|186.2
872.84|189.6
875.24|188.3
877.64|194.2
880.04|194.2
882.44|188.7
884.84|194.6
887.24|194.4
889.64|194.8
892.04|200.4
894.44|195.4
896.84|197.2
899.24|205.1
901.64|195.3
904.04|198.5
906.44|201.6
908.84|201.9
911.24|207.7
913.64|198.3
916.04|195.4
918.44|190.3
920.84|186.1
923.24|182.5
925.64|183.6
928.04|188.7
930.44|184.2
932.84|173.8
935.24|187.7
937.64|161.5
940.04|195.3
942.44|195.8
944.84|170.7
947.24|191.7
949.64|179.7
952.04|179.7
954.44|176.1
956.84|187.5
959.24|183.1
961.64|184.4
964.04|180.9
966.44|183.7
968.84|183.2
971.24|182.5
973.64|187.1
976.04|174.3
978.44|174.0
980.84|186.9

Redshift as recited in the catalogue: 0.204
